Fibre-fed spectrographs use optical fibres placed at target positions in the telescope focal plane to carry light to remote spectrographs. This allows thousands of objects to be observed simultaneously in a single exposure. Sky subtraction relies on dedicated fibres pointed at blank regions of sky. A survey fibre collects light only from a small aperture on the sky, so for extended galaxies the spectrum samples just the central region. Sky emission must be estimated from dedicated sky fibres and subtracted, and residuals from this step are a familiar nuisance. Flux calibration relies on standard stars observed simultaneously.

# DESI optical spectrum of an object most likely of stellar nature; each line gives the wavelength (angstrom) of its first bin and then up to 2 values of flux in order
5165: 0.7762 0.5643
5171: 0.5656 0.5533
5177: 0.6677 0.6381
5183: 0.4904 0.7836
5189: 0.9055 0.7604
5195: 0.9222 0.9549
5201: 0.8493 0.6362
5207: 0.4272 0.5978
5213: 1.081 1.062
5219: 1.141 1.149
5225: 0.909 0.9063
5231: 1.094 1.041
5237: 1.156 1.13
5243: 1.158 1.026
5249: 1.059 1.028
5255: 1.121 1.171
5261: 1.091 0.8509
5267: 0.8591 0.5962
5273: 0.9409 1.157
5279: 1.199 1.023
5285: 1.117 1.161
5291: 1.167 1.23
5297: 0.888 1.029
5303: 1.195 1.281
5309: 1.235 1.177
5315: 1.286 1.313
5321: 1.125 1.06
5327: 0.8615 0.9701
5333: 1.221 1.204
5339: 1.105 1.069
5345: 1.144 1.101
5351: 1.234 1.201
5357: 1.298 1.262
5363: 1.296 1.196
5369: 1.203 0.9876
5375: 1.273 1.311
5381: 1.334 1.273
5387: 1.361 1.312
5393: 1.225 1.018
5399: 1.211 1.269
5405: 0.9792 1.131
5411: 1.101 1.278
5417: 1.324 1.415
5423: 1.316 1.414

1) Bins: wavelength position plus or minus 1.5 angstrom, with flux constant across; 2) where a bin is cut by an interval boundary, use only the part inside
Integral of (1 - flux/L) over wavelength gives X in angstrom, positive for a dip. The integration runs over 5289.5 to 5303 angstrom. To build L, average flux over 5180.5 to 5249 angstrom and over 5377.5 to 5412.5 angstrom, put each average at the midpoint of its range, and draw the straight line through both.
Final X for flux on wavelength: -0.6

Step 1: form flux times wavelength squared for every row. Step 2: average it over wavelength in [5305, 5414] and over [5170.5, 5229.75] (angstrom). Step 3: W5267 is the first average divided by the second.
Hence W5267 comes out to 1.56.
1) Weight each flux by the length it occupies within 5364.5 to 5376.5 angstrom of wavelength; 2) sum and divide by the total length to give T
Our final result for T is 1.16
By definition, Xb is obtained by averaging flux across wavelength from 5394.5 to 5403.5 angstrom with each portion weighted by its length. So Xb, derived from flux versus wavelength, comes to 1.17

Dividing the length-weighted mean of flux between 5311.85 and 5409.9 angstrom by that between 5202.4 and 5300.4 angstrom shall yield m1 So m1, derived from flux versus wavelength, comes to 1.18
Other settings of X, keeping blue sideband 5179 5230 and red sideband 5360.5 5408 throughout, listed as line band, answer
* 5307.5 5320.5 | -2.1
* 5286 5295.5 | -1.5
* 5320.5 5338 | 0.5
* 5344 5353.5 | -0.2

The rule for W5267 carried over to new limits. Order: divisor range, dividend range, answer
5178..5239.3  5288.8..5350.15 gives 1.35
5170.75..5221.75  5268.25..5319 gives 1.48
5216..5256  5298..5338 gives 1.11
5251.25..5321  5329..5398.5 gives 1.13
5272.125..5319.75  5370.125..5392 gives 1.13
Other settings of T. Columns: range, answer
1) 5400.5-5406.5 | 1.12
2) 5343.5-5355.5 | 1.17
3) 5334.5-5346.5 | 1.13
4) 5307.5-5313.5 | 1.21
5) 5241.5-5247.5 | 1.09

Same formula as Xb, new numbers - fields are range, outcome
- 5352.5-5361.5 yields 1.25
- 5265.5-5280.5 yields 0.95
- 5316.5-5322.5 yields 1.22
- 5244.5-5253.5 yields 1.04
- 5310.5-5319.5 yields 1.26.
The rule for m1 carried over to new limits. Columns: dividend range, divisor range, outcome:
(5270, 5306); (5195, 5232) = 1.21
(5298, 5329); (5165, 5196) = 1.68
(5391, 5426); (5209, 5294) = 1.17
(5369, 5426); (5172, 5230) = 1.52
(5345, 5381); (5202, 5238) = 1.31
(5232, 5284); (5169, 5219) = 1.38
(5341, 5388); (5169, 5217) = 1.65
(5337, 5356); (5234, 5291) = 1.09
